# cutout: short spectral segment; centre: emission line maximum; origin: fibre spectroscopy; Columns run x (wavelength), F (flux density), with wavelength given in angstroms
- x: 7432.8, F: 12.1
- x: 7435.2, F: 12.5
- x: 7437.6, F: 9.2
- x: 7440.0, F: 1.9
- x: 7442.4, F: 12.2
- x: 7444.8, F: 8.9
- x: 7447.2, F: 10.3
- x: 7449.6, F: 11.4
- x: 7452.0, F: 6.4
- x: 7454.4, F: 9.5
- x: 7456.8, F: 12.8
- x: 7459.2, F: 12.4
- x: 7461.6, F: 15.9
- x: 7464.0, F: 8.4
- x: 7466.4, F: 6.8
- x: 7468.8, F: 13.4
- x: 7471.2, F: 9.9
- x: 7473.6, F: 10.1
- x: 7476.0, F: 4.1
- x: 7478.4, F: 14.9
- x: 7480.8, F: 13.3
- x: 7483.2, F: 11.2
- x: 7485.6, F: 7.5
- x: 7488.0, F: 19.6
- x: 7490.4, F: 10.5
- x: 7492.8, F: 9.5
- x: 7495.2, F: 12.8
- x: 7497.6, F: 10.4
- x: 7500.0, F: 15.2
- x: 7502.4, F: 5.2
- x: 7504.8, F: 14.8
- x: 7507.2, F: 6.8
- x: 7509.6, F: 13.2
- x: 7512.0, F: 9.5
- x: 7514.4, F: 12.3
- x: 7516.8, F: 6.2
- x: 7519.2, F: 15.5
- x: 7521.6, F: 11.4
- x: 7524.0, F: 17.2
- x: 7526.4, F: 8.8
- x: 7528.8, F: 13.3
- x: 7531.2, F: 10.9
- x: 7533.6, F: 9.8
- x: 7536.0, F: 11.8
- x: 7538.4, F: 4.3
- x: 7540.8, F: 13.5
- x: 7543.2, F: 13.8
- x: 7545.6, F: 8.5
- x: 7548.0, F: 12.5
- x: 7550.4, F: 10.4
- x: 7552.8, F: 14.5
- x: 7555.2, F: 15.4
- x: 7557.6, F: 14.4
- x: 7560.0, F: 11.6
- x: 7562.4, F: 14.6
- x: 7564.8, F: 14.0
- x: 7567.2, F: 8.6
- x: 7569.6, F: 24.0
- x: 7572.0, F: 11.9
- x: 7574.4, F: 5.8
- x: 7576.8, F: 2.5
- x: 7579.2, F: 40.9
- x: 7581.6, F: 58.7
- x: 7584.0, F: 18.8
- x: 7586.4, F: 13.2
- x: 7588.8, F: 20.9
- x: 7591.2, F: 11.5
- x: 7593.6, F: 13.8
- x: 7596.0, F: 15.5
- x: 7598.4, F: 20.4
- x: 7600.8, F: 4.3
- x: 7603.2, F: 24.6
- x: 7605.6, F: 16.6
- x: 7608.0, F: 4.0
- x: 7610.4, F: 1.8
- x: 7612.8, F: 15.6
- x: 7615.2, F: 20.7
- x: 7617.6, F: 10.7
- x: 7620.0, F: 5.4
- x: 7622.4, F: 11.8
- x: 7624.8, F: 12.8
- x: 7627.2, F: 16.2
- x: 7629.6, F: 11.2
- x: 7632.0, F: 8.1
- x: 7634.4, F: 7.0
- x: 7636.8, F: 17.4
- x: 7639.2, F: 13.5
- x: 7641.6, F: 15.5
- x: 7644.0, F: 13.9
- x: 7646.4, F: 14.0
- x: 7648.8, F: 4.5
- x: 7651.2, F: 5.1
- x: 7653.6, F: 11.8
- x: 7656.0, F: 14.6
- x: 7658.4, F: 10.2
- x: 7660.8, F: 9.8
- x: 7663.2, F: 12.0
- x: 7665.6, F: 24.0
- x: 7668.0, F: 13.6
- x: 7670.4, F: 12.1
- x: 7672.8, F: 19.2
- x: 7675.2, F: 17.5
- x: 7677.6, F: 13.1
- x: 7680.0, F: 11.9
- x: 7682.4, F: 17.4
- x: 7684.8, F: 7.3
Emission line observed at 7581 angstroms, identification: Halpha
